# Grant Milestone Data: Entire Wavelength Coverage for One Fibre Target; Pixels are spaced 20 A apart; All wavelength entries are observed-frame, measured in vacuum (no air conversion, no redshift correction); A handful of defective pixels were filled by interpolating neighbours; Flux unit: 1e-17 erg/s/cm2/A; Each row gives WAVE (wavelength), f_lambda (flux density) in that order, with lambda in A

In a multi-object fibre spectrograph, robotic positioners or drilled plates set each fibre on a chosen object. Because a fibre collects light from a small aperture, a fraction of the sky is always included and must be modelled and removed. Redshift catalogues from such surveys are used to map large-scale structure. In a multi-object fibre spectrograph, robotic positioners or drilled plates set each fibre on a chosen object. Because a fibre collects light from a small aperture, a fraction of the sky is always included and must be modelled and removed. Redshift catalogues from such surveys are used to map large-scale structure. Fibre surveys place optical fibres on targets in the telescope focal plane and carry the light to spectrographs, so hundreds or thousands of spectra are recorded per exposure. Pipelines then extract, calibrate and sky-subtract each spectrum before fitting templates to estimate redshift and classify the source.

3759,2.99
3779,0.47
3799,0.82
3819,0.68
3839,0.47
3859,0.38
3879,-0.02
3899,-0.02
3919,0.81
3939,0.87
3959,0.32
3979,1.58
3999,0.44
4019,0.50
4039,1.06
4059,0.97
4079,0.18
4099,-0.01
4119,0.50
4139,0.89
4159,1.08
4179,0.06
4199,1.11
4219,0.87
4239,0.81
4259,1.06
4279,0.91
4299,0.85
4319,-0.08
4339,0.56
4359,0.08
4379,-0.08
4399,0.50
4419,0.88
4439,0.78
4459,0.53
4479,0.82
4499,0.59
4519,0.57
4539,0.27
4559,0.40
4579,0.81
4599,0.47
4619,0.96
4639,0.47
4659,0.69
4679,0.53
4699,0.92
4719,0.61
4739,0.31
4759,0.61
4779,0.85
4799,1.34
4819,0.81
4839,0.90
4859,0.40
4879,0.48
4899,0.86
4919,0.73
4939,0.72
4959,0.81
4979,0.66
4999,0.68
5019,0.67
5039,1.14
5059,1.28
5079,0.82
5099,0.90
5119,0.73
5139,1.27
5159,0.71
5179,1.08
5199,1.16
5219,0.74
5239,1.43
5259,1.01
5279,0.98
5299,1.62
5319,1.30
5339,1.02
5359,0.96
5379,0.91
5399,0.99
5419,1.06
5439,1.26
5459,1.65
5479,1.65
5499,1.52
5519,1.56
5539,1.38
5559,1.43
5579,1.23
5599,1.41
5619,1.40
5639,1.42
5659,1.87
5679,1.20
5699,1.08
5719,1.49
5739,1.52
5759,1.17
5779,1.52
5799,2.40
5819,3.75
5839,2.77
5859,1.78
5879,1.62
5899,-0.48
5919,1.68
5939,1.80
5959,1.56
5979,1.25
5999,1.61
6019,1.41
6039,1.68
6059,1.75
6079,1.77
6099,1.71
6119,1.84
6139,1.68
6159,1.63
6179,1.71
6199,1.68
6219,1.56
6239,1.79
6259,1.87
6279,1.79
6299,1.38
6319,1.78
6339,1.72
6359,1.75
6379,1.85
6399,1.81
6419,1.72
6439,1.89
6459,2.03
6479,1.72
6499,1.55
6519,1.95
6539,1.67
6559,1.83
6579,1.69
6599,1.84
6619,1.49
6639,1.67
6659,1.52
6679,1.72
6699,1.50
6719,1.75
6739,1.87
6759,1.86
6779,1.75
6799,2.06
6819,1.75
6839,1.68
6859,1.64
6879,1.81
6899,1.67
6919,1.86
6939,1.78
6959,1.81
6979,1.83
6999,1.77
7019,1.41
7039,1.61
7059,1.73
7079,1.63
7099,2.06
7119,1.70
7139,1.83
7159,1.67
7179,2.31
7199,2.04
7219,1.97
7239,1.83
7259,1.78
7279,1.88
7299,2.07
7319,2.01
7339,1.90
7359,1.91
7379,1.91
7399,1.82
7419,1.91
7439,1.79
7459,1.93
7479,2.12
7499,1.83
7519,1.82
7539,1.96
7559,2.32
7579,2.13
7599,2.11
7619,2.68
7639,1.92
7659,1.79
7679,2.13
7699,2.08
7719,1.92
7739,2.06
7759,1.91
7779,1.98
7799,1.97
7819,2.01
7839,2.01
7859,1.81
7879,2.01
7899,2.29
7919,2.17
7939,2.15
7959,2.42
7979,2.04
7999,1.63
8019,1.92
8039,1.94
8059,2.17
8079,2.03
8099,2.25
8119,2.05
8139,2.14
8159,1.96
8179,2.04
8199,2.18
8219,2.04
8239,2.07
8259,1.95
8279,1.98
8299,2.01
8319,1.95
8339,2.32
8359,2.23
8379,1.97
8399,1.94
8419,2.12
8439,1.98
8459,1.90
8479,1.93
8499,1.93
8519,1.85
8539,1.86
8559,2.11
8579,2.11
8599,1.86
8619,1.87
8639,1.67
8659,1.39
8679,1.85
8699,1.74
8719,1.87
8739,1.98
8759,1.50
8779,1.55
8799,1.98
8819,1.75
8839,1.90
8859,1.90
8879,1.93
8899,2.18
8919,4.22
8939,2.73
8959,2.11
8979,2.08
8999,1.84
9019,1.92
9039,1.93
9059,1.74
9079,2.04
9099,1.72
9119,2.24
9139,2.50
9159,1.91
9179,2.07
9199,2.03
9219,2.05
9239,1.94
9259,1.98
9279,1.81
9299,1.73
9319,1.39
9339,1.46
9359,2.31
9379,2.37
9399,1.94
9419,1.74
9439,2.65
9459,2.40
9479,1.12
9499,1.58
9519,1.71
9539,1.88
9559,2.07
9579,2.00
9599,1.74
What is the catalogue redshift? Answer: 0.36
